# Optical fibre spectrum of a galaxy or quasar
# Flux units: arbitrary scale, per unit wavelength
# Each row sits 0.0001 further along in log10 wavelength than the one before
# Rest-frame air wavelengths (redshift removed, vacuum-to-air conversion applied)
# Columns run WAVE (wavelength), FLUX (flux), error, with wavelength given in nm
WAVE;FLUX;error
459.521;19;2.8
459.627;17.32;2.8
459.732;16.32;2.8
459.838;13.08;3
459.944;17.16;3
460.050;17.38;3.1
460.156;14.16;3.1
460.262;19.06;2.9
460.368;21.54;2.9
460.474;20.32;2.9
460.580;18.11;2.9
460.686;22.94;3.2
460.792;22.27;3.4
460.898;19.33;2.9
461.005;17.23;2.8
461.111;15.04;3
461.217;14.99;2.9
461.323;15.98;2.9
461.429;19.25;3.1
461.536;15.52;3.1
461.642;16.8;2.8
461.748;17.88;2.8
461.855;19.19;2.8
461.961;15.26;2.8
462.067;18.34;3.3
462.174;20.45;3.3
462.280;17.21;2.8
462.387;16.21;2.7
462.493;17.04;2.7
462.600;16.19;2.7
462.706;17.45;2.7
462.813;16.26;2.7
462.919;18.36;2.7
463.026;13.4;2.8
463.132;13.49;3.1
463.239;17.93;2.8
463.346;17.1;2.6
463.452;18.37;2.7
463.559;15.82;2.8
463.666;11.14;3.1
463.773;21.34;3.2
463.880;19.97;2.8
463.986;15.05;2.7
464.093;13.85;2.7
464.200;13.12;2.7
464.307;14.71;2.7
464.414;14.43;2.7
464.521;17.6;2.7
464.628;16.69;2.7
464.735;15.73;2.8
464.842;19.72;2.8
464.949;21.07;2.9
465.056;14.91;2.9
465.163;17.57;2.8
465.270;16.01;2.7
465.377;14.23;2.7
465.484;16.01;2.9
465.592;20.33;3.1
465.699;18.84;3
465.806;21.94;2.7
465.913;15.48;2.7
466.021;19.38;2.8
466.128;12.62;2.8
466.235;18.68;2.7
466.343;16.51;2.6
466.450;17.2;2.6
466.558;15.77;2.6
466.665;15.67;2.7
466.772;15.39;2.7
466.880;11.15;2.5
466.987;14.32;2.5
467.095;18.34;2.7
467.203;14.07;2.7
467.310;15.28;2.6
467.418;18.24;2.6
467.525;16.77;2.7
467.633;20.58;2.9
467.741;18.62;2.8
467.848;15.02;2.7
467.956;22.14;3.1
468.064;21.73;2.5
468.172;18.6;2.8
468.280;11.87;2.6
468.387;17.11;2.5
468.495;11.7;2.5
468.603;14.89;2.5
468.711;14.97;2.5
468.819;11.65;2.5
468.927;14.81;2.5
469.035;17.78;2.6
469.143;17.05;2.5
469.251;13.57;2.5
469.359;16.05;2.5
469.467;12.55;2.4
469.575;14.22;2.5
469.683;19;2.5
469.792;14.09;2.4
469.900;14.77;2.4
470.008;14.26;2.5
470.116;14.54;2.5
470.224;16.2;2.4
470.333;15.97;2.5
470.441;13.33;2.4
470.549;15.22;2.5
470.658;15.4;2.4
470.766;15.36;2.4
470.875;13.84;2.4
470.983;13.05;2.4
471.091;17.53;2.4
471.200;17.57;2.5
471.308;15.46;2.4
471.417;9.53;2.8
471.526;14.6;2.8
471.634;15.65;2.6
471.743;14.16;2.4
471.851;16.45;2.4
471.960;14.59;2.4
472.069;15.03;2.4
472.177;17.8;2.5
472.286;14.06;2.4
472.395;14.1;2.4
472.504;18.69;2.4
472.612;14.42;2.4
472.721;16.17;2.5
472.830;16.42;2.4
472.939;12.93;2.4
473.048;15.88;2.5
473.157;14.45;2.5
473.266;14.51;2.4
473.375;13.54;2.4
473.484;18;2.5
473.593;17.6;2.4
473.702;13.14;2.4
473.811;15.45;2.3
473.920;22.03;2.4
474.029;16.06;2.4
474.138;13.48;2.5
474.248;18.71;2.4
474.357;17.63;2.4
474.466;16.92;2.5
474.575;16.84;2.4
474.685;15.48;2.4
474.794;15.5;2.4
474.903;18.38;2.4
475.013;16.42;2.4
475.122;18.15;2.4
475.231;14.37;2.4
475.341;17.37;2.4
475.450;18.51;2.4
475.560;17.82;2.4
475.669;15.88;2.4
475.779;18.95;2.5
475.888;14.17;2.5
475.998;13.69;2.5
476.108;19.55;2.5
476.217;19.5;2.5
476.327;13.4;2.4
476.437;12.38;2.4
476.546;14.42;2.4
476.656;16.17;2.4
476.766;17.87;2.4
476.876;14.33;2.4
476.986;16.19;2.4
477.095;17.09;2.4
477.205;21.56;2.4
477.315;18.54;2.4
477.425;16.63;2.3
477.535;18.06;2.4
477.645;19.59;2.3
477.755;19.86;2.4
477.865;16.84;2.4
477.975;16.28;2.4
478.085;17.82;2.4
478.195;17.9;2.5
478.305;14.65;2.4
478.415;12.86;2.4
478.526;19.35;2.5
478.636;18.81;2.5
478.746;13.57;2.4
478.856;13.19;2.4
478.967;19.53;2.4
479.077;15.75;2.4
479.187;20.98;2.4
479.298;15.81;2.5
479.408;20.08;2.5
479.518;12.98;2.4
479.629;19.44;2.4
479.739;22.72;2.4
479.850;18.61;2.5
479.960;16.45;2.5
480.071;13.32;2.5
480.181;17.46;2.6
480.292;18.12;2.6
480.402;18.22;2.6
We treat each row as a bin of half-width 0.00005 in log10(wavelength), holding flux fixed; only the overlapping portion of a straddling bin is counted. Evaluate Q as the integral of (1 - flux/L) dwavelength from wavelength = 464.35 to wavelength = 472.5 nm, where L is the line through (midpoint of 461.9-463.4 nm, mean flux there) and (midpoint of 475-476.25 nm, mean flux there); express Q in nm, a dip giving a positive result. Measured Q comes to 0.446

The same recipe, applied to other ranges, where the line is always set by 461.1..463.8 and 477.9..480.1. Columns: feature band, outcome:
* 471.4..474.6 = 0.236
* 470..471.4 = 0.150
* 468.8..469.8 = 0.097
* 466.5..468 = 0.031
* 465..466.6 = -0.022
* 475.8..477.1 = 0.095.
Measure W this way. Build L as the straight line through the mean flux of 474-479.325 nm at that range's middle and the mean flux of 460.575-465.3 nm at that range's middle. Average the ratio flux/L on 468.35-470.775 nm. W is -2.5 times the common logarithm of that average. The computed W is 0.13 mag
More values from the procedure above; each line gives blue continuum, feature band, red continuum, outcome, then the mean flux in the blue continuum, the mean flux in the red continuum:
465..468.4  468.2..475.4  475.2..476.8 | 0.07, 16.9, 16.3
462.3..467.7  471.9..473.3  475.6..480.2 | 0.10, 16.6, 17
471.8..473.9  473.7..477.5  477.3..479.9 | -0.02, 15.5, 17.5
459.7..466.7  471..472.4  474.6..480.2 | 0.13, 17.1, 16.9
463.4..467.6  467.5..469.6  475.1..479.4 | 0.03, 16.5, 16.9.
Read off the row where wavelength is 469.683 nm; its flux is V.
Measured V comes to 19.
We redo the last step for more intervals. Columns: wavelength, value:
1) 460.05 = 17.38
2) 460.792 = 22.27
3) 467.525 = 16.77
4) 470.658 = 15.4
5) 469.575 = 14.22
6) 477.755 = 19.86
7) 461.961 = 15.26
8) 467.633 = 20.58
